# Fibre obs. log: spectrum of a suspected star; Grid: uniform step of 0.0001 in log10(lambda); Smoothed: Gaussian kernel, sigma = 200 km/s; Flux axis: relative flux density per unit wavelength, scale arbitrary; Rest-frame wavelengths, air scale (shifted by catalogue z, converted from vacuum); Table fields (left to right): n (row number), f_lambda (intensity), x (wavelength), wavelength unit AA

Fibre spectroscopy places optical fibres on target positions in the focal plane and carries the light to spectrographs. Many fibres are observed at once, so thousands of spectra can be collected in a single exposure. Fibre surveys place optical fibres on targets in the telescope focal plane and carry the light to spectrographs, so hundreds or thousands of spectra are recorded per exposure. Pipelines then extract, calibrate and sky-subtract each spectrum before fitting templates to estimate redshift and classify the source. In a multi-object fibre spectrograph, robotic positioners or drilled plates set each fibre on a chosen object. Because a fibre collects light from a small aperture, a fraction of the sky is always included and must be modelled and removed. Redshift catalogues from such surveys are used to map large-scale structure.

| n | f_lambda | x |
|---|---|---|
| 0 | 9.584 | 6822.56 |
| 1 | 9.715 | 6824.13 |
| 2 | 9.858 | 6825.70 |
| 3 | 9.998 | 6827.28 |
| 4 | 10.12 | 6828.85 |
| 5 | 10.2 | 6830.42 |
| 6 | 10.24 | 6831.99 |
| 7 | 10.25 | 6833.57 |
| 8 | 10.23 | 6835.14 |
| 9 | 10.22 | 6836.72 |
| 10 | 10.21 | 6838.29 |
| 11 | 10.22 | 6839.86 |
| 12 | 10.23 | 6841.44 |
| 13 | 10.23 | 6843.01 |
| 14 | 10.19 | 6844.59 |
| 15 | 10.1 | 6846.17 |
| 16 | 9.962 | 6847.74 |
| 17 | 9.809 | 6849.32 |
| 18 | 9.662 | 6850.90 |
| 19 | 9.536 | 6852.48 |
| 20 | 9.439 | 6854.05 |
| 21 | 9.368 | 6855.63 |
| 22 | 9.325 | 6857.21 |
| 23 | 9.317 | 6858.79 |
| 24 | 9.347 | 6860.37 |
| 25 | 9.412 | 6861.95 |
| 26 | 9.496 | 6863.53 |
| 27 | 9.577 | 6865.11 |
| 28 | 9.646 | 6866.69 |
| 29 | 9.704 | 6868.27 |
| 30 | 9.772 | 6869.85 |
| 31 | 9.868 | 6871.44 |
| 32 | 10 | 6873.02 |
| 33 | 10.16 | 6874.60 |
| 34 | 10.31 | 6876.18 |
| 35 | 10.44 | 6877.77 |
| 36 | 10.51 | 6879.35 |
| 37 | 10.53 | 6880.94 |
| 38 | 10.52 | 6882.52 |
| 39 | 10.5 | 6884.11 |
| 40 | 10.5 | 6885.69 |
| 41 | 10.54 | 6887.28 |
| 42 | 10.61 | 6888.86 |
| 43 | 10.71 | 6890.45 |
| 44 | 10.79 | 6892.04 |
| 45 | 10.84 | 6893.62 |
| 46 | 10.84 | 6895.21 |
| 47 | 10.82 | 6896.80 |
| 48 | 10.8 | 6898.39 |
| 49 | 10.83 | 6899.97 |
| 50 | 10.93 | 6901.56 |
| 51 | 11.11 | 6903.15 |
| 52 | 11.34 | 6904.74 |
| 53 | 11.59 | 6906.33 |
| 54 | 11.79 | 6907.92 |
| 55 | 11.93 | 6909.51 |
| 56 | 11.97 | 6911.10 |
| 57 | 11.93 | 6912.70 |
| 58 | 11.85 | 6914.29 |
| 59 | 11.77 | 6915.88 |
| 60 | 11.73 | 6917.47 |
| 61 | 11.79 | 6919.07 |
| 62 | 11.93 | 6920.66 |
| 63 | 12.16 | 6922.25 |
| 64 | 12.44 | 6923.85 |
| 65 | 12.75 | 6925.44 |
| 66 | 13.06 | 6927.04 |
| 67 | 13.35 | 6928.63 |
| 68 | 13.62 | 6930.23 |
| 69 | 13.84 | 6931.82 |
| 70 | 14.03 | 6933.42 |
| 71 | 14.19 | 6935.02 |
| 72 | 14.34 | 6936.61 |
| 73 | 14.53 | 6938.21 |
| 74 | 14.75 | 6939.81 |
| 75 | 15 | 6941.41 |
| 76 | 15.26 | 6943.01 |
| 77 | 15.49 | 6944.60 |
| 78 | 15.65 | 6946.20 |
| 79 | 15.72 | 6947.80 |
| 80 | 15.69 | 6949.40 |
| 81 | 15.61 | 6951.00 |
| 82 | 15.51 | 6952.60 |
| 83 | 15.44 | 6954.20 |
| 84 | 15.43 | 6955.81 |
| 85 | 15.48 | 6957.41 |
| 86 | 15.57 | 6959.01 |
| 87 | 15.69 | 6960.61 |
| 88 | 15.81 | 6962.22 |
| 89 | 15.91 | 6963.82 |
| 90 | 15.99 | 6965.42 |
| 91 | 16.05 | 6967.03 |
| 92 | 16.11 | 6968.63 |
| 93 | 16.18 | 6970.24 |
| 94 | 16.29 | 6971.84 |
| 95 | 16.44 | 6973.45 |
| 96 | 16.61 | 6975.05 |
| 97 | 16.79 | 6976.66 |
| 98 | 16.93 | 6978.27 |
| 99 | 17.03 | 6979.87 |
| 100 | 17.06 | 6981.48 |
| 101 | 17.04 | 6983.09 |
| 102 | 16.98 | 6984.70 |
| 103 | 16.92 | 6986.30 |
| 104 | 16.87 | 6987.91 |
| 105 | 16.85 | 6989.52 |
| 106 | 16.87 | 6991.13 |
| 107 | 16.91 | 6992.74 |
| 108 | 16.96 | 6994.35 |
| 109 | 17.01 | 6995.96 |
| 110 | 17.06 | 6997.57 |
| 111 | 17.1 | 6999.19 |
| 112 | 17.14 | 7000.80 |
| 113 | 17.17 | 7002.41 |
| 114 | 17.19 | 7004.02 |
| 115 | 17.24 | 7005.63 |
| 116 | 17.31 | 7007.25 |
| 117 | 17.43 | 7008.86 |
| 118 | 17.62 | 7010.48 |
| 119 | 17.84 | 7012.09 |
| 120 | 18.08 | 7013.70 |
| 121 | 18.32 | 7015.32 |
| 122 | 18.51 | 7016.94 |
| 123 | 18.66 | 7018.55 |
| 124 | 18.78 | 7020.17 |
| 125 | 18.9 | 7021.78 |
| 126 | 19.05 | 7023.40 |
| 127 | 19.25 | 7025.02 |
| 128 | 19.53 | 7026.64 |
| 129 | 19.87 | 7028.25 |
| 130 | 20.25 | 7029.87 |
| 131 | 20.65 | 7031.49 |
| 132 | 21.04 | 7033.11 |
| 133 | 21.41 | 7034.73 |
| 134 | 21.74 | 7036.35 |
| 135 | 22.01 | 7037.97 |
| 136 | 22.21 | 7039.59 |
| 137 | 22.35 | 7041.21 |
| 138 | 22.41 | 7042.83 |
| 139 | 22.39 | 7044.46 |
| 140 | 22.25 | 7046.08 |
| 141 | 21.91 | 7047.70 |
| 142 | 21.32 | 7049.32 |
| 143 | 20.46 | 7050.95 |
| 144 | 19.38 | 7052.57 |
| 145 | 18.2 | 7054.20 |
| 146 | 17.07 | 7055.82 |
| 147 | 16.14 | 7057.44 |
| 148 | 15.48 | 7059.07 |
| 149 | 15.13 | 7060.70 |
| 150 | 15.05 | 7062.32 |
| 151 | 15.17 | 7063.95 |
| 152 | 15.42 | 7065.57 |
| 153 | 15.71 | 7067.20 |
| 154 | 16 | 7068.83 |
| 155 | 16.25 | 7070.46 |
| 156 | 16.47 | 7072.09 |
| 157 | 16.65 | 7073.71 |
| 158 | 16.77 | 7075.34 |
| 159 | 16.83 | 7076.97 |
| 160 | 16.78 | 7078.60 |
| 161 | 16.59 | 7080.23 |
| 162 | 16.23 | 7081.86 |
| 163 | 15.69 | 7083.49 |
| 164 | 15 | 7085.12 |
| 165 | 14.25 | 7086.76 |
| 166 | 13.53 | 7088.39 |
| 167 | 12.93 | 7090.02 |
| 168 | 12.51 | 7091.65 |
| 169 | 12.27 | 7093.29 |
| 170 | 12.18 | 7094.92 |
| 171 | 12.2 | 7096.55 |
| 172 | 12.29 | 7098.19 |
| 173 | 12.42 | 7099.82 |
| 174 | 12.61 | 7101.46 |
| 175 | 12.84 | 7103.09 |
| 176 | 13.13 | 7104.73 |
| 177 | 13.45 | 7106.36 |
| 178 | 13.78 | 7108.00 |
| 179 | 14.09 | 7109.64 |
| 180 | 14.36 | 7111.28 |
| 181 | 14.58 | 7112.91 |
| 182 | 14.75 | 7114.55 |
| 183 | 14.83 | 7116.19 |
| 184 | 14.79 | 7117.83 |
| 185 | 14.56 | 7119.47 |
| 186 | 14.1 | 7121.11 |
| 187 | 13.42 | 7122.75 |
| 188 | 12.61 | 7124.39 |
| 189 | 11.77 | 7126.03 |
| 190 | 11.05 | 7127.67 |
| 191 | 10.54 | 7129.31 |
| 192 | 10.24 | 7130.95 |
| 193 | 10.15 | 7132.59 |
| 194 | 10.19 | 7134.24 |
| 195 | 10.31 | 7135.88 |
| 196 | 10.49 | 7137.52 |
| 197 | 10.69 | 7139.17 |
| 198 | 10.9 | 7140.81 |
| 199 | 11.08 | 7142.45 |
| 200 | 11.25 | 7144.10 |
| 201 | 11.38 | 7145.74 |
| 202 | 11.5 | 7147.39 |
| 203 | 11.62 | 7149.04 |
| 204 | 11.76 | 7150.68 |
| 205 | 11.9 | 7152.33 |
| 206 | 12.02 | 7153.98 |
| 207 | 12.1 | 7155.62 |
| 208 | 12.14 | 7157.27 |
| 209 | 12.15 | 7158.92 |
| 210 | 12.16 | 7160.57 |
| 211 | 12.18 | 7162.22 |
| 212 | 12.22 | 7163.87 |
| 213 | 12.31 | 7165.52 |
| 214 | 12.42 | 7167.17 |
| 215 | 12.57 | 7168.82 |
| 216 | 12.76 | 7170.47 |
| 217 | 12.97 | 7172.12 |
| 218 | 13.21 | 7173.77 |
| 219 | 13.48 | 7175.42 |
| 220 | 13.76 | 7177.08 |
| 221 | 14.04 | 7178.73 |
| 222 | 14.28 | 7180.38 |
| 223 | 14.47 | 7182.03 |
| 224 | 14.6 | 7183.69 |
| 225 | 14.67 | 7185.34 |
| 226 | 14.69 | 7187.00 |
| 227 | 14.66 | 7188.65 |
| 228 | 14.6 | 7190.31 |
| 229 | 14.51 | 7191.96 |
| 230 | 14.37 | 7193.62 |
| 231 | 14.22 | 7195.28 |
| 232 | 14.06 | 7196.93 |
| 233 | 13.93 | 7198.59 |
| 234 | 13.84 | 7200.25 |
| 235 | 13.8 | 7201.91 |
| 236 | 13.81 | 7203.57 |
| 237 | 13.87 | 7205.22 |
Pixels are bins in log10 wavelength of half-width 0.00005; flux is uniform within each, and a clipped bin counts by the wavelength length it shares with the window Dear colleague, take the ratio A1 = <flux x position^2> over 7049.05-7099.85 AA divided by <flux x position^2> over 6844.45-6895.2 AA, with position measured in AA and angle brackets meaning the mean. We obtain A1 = 1.64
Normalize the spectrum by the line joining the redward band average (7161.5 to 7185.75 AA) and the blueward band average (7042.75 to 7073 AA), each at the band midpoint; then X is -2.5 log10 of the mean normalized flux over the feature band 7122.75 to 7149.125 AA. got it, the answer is 0.32 mag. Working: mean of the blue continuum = 17.9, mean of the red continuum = 13.3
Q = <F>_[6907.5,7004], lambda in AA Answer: 15.1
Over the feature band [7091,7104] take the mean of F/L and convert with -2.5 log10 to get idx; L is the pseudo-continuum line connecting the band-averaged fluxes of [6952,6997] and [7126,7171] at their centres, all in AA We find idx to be 0.04 mag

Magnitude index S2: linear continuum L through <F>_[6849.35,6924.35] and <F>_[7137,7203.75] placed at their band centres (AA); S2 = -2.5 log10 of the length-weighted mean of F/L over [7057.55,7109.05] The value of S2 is -0.19 mag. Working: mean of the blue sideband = 10.6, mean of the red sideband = 12.9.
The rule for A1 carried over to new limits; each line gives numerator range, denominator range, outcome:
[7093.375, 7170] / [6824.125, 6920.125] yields 1.27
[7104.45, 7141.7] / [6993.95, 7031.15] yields 0.71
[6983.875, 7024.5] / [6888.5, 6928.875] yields 1.56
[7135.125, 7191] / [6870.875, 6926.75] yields 1.22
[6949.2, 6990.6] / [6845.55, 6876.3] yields 1.73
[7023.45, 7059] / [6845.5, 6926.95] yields 2.00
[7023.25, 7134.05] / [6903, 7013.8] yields 1.09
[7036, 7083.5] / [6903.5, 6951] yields 1.42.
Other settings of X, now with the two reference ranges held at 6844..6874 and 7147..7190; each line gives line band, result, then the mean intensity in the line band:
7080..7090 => -0.23 mag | 14.9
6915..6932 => -0.21 mag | 12.5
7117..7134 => 0.02 mag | 12.2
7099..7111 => -0.08 mag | 13.2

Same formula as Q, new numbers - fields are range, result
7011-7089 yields 18.3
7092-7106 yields 12.5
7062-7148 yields 13.5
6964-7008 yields 16.8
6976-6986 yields 17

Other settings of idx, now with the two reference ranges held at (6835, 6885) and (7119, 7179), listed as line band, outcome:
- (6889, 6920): -0.11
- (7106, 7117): -0.22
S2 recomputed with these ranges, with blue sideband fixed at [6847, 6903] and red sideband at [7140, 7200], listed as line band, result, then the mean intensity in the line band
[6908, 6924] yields -0.13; 11.9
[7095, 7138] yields -0.02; 12.7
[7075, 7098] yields -0.19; 14.4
